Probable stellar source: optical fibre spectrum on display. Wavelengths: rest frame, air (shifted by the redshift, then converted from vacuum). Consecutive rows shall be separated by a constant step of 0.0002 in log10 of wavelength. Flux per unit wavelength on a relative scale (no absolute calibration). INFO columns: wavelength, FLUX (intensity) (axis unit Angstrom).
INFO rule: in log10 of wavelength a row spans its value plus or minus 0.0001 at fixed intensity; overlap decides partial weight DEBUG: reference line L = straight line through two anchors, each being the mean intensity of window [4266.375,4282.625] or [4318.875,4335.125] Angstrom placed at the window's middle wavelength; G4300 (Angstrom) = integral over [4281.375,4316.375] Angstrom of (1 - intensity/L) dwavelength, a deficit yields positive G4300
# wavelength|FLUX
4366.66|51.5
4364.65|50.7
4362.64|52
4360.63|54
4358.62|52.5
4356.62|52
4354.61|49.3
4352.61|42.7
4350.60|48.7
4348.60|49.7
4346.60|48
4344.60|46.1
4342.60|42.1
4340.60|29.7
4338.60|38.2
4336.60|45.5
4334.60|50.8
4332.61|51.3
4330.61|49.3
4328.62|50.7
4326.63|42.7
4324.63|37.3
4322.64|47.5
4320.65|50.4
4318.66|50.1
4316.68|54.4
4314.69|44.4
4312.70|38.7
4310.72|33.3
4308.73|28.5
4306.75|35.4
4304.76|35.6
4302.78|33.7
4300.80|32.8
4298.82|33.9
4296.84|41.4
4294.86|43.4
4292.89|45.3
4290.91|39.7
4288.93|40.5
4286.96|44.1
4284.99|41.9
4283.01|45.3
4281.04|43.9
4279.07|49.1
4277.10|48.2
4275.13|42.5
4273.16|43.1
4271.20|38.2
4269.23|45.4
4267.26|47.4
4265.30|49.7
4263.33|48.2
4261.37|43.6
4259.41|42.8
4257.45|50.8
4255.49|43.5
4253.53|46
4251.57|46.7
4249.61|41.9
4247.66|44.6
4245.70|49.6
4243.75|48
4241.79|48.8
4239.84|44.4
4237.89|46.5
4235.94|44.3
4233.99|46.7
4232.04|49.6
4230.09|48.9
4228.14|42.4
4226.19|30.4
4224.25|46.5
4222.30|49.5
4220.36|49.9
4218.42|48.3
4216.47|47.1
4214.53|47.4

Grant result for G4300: 5.2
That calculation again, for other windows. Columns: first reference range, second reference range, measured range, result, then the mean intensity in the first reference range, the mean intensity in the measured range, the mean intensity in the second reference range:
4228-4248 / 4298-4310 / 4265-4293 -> -4.14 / 46.9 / 44.1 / 33.3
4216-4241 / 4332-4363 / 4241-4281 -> 0.17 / 45.7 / 45.8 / 46.9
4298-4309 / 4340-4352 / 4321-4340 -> -2.48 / 33.6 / 45.7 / 44.5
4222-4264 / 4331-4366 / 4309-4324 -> 0.73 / 45.5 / 44.5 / 47.3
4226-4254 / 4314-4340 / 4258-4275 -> 0.44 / 45.7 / 44.8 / 46.9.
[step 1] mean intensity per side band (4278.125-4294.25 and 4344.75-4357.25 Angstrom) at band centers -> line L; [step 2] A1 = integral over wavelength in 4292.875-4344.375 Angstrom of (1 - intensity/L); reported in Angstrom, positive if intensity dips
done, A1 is 4.7 Angstrom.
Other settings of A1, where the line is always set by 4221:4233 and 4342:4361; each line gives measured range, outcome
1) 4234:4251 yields -0.3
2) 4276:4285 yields 0.1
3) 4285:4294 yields 0.8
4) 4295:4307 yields 2.8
